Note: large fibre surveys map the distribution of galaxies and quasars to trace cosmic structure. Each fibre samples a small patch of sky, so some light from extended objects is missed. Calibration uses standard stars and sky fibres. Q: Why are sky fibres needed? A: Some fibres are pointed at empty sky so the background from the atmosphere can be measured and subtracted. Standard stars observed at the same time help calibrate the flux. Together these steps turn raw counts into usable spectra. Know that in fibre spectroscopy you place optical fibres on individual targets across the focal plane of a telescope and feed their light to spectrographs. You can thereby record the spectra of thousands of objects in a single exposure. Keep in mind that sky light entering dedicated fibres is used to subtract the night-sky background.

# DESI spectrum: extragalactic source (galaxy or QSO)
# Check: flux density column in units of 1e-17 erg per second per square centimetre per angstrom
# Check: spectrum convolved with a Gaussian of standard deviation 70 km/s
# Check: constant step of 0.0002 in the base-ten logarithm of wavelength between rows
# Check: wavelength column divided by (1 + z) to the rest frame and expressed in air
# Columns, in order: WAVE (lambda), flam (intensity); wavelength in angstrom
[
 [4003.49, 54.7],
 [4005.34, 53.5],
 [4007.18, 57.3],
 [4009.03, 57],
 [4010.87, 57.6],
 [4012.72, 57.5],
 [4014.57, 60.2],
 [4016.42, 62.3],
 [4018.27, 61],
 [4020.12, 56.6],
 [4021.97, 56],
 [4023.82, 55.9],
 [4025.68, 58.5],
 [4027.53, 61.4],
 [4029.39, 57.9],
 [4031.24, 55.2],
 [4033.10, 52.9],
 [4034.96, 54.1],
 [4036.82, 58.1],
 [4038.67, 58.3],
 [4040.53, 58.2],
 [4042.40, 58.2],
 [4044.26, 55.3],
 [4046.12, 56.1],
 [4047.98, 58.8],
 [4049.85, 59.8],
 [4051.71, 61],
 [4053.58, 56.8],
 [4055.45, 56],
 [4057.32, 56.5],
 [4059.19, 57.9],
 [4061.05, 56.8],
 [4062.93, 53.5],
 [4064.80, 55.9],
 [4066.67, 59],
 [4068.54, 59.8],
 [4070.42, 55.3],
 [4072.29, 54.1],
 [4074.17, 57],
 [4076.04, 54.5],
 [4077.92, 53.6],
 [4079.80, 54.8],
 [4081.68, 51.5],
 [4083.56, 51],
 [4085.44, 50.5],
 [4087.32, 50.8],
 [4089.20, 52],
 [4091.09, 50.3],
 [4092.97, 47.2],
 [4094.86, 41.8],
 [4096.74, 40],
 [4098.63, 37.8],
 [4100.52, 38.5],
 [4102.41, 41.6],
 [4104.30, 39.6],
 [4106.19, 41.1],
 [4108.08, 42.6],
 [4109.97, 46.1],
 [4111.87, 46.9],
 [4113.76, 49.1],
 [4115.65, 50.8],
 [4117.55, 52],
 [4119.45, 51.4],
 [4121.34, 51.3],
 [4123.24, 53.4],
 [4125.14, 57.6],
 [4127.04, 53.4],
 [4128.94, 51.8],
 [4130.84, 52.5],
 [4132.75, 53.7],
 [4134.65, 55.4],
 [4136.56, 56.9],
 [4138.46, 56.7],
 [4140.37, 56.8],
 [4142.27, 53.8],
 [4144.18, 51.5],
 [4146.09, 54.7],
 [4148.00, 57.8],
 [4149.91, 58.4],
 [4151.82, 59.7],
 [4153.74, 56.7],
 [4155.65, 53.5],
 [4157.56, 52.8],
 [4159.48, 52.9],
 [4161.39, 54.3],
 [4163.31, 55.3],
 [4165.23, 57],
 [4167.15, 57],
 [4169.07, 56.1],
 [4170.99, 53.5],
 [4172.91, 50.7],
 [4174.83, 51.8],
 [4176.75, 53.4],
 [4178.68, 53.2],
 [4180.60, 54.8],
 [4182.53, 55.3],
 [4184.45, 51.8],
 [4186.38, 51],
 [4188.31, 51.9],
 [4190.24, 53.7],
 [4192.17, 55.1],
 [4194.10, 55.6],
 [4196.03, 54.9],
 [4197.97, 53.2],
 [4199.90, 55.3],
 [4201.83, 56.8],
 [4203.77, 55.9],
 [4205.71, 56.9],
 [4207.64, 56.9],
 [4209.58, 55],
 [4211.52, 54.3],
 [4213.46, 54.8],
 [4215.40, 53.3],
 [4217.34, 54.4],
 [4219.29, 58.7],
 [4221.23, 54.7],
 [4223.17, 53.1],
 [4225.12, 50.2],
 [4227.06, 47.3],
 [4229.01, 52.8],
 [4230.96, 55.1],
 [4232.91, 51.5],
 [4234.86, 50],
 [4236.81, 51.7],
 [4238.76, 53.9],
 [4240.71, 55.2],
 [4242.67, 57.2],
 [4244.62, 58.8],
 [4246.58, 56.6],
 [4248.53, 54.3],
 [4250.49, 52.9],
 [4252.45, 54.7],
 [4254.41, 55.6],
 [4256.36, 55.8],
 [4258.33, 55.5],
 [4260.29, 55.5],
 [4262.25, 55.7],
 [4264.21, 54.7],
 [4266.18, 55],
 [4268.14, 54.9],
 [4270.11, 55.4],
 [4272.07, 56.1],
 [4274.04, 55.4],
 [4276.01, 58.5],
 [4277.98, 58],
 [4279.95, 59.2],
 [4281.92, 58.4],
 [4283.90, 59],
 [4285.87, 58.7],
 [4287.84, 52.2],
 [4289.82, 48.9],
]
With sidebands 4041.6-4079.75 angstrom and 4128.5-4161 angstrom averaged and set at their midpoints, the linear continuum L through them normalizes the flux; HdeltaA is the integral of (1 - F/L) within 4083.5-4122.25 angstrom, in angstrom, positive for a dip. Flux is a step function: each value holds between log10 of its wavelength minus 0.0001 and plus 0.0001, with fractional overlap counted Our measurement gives 6.73 angstrom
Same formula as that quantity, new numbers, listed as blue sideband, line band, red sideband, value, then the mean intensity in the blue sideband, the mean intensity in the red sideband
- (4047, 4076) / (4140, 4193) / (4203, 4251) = 0.84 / 57.1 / 54.2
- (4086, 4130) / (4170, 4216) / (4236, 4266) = -1.88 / 47.3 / 55.2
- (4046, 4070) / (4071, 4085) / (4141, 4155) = 0.85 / 57.5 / 56.1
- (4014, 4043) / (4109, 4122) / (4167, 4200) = 1.37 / 57.8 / 53.7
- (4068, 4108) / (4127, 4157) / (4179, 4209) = -2.12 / 48.4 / 54.6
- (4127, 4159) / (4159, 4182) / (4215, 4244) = 0.13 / 55.1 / 53.3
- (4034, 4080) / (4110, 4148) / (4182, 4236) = 1.59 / 56.8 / 53.9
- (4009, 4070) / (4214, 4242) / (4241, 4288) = 1.68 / 57.6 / 56.2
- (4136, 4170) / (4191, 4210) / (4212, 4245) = -0.42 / 55.6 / 53.6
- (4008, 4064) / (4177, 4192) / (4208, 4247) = 0.41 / 57.5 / 53.9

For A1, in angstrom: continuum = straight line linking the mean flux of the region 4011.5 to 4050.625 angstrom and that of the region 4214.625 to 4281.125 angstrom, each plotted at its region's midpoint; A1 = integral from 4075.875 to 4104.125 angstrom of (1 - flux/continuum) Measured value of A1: 4.8 angstrom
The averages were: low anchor 57.7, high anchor 54.8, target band 47.3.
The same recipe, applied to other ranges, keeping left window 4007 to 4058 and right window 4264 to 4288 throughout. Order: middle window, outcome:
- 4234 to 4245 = 0.5 angstrom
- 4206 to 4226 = 0.8 angstrom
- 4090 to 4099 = 2.1 angstrom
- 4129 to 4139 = 0.5 angstrom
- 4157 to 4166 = 0.4 angstrom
